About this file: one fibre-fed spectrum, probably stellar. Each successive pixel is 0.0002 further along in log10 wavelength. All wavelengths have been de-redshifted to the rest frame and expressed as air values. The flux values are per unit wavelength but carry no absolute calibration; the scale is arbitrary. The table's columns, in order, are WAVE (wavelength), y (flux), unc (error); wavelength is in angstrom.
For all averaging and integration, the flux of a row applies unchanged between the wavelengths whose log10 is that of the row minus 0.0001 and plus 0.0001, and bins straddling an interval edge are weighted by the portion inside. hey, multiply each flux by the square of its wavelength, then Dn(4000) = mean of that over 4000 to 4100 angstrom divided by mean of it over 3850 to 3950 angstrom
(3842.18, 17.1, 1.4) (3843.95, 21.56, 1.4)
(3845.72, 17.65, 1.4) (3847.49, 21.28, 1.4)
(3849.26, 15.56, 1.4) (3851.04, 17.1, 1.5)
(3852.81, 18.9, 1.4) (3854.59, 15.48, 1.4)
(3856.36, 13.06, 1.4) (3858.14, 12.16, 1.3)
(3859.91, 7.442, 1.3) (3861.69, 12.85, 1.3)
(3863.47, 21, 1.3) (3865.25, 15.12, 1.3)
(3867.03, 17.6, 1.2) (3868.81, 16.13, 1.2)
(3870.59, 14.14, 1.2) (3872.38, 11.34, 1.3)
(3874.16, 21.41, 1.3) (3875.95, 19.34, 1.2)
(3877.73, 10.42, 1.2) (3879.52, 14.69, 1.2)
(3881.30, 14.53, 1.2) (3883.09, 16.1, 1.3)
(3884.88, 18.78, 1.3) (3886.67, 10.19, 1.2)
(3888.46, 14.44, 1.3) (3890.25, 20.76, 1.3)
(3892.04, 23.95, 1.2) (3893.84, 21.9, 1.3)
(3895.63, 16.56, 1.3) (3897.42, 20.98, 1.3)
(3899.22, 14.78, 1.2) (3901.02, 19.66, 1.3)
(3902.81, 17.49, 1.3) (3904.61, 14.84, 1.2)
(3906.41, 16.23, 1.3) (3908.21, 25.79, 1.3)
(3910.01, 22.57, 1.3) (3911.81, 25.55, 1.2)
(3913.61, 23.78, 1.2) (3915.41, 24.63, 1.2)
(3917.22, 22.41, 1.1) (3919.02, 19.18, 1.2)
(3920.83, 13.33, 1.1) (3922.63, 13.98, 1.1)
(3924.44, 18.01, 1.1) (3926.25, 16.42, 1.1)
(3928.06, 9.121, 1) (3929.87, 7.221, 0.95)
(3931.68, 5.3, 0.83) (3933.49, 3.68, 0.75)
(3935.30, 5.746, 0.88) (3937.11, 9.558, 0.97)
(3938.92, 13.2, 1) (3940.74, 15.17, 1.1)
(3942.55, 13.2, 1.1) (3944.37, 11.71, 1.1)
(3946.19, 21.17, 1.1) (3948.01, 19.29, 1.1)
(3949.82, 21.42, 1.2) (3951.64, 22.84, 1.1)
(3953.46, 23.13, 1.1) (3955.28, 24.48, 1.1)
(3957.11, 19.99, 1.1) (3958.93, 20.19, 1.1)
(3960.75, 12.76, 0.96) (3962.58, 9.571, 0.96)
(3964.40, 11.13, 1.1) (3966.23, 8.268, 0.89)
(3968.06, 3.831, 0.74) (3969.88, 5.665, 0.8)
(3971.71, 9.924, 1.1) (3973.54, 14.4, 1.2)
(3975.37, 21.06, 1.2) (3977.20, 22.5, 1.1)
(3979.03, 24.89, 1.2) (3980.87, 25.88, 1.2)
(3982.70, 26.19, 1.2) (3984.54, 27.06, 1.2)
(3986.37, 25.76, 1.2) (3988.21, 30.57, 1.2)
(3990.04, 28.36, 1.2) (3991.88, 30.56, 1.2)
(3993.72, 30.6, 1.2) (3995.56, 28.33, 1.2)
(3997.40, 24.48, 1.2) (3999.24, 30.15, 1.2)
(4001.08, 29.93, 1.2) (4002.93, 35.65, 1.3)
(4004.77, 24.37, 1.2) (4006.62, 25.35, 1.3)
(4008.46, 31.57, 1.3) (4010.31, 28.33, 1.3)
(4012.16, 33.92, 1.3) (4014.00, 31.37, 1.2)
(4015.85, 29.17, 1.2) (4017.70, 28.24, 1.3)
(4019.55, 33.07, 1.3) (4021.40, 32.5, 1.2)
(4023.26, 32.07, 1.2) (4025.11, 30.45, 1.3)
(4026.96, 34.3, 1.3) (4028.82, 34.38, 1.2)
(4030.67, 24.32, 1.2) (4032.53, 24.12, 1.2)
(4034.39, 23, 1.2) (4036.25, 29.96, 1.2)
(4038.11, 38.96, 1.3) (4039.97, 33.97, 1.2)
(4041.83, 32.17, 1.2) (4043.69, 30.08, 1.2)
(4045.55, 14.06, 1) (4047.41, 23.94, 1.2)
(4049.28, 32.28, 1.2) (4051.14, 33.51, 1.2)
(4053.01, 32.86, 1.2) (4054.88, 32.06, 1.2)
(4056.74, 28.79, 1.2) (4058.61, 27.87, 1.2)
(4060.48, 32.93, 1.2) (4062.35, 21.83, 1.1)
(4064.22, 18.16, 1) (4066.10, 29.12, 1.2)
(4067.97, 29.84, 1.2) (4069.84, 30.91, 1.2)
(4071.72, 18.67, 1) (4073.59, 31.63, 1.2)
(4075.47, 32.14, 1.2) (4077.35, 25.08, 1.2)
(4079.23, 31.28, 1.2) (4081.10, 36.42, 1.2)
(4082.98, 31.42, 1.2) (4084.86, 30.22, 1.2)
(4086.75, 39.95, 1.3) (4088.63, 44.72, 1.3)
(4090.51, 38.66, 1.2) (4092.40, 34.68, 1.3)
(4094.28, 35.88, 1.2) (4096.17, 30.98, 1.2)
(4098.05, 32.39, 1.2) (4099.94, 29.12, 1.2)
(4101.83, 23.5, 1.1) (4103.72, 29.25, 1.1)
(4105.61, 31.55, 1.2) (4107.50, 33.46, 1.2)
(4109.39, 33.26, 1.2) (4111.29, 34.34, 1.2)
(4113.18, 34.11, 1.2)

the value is 2.05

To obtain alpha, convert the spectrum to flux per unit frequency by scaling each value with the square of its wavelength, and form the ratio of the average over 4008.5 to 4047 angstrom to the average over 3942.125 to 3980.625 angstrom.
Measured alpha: 1.88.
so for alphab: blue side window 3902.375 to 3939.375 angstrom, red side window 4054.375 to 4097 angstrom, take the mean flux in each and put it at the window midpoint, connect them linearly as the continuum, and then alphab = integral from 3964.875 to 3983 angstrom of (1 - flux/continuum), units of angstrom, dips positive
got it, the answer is 4.6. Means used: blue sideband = 15.6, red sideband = 31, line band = 15.8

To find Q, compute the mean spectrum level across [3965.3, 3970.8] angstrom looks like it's 5.94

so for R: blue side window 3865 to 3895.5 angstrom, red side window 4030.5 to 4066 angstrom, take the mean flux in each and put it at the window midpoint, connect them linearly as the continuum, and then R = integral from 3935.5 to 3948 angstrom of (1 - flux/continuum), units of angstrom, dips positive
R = 4.17 angstrom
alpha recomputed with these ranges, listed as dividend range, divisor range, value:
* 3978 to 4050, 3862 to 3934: 1.83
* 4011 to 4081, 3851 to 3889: 2.13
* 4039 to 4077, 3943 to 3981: 1.79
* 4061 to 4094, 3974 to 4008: 1.19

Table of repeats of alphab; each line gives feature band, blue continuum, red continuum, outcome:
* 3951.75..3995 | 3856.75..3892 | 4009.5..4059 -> 8.15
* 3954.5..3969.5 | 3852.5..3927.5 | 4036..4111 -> 6.04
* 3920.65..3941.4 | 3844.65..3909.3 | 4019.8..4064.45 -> 10.00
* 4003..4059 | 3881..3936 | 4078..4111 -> -4.57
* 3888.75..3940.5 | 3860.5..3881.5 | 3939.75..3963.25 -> 0.81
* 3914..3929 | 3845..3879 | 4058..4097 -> 1.90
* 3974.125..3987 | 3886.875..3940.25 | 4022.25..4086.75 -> -1.05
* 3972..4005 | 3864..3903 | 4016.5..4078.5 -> -2.31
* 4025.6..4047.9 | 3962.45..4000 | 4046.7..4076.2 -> -2.15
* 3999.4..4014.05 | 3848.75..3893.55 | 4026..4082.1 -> -2.54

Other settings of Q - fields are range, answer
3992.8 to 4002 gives 28.7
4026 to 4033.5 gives 29.2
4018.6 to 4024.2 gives 32.5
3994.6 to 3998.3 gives 26.5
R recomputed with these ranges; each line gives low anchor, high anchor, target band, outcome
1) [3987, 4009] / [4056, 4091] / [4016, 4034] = -0.3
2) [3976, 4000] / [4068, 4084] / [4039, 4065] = 0.7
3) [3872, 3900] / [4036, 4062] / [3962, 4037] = 3.0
